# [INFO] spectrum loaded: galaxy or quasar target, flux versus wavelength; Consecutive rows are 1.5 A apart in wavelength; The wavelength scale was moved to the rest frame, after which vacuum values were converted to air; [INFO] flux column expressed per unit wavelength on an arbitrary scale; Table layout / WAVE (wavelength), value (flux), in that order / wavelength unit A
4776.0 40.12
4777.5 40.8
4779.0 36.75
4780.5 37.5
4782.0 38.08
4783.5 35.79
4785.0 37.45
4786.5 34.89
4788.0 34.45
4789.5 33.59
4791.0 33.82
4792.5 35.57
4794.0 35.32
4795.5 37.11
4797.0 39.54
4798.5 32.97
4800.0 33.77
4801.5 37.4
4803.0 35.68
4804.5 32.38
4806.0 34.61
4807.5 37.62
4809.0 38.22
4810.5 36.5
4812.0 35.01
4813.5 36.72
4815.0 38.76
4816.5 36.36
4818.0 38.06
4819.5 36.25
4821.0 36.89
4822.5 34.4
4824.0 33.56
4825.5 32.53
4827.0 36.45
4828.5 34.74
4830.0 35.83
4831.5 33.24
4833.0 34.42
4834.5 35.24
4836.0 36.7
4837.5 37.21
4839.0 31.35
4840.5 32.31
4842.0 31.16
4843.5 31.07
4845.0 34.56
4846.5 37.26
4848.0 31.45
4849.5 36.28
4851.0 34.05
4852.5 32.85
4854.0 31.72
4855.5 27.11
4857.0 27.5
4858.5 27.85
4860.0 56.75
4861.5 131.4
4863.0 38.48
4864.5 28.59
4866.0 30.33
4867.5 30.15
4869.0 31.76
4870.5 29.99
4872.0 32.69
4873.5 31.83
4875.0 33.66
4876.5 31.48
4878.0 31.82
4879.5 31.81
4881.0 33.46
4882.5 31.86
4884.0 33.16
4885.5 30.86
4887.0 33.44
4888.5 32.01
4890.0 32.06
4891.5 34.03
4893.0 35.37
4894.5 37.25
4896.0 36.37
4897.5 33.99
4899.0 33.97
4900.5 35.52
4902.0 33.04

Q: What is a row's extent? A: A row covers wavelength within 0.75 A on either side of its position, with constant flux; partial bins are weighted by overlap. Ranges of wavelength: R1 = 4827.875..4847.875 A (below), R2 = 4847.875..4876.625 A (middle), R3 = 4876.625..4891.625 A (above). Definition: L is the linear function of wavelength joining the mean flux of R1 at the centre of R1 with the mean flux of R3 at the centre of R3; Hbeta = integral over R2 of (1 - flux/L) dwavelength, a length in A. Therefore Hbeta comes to -4.2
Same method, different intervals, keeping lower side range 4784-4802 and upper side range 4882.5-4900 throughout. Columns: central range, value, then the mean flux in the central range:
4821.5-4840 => 0.1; 34.6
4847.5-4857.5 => 0.8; 31.7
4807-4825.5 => -0.7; 36.4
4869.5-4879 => 0.6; 31.9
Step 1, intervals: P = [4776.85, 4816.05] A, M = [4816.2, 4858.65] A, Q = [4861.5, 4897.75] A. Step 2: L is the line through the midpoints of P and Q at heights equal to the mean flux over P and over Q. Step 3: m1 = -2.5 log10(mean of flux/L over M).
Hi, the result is 0.05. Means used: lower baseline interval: 36.2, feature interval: 33.8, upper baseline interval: 34.8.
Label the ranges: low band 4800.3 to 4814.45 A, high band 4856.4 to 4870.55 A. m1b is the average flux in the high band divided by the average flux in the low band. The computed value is 1.23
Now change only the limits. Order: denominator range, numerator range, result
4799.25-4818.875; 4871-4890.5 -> 0.89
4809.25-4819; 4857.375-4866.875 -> 1.38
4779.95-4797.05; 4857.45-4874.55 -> 1.18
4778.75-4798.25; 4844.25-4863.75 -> 1.17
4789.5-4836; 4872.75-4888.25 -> 0.91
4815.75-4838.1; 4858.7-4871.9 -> 1.29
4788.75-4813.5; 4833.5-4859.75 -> 0.93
